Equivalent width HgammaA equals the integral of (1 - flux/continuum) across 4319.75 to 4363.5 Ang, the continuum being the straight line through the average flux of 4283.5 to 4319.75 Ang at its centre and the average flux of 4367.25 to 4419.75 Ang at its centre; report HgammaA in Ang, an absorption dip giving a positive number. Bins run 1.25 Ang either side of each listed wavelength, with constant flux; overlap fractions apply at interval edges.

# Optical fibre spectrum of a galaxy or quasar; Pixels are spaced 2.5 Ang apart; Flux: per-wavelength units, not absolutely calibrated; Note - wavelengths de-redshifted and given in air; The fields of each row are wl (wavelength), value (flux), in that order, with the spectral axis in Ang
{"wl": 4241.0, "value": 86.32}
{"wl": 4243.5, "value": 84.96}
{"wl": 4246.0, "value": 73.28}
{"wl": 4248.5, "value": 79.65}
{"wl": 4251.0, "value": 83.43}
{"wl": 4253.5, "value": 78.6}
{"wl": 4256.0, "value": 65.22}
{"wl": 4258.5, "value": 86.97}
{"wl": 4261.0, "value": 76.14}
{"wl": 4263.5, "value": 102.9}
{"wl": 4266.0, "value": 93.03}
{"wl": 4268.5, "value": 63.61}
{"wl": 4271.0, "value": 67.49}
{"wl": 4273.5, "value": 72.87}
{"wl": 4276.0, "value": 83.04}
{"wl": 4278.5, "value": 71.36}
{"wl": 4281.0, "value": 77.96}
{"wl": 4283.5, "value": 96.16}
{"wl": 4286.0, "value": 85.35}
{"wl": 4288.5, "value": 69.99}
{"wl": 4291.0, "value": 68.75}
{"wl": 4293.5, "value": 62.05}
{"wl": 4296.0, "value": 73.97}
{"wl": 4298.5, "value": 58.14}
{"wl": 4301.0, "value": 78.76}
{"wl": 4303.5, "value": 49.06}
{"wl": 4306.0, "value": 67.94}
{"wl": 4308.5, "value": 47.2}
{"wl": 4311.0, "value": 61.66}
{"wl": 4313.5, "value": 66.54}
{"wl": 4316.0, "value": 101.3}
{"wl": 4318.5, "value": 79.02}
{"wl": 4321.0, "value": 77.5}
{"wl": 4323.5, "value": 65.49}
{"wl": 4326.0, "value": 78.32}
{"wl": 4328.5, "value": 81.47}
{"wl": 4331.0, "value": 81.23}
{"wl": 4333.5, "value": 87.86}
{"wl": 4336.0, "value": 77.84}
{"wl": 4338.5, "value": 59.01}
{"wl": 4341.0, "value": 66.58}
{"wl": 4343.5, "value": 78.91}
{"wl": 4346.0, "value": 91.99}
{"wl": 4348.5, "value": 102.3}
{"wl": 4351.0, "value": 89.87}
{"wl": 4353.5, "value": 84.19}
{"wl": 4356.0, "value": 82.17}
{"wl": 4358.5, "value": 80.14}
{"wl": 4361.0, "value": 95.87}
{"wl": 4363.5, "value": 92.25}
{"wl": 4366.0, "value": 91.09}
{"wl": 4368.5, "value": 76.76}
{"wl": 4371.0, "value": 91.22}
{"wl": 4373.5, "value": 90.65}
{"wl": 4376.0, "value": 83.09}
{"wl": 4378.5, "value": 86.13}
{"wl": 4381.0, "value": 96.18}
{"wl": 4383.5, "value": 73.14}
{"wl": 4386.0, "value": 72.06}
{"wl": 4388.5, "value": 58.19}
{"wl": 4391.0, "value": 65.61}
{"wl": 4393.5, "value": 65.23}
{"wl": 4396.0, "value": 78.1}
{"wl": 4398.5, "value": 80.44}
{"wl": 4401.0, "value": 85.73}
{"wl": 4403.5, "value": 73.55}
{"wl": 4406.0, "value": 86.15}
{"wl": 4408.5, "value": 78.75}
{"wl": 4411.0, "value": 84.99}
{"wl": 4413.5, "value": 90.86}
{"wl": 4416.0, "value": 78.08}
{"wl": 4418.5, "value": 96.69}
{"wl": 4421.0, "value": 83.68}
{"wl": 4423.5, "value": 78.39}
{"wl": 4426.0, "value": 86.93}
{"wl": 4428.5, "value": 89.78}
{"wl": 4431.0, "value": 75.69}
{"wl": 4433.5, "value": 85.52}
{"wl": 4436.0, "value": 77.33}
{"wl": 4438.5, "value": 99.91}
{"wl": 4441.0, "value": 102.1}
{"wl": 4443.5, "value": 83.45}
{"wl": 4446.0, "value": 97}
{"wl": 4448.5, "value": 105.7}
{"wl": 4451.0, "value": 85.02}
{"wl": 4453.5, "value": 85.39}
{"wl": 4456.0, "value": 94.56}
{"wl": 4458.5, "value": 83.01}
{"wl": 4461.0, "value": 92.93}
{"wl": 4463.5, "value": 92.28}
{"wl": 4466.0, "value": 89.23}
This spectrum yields -4.0 Ang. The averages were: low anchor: 70.2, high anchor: 80.6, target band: 81.5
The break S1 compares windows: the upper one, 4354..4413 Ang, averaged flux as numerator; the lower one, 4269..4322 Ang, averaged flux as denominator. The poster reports 1.13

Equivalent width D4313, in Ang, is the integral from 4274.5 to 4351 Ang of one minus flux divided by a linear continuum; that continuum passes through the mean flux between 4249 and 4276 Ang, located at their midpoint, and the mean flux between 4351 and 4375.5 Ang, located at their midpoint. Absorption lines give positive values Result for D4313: 7.4 Ang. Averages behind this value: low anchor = 79.2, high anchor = 87.2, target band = 75.1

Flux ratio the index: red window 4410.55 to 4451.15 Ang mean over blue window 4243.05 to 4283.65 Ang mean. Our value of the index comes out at 1.12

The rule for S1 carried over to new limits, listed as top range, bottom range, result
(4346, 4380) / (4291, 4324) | 1.29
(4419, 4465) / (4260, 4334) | 1.19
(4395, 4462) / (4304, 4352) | 1.13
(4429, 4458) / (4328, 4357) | 1.10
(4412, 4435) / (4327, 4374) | 1.01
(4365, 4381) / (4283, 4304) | 1.22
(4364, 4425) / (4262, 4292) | 1.02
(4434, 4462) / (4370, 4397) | 1.17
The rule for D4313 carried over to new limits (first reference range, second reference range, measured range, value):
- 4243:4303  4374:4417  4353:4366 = -1.54 Ang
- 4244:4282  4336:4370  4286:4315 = 5.54 Ang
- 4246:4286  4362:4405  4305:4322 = 1.78 Ang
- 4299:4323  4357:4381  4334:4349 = 0.10 Ang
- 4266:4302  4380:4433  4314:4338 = -1.21 Ang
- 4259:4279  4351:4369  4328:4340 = 1.08 Ang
